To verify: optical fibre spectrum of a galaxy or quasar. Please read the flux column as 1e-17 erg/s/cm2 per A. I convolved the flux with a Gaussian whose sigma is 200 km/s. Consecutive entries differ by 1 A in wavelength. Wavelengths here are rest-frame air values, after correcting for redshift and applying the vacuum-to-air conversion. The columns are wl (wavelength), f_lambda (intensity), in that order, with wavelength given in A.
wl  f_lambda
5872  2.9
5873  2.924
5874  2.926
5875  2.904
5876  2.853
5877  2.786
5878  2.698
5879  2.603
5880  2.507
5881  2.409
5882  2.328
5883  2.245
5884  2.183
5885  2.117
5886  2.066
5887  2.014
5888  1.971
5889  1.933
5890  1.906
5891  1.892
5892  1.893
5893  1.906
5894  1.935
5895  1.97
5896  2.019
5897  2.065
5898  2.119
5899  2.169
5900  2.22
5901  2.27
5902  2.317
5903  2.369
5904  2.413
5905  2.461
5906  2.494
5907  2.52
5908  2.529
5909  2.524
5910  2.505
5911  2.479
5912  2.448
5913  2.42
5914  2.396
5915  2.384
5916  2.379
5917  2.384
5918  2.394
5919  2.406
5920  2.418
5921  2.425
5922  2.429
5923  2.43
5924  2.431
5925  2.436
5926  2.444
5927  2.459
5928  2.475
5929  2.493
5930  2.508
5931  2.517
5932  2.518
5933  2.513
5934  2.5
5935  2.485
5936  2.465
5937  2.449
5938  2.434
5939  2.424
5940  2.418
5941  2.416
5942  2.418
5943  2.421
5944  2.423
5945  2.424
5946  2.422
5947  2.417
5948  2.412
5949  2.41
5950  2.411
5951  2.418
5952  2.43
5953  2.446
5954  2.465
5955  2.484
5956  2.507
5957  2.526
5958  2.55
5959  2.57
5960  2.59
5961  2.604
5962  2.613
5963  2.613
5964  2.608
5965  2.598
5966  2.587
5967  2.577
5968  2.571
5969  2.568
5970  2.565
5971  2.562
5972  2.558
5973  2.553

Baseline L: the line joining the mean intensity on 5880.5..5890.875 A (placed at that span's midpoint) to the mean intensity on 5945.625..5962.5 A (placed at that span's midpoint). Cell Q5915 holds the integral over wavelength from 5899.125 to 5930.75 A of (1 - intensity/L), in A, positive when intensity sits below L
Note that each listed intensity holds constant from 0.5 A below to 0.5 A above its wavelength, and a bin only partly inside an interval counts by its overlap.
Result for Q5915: -2.2 A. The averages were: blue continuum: 2.11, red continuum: 2.49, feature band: 2.43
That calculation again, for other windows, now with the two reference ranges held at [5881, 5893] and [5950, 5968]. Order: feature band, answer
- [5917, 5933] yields -0.97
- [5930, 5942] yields -0.42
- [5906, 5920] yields -1.34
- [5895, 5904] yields -0.21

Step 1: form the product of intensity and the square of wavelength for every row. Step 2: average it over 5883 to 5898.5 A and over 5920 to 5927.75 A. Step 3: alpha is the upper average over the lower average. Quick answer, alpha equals 1.23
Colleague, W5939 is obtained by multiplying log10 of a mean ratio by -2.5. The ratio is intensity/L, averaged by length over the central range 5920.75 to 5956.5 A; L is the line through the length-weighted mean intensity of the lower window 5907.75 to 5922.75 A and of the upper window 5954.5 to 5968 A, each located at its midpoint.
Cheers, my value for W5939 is 0.02 mag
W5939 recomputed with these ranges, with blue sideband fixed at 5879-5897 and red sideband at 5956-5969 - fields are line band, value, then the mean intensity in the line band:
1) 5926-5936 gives -0.05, 2.49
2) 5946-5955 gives 0.03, 2.43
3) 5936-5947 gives 0.01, 2.43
